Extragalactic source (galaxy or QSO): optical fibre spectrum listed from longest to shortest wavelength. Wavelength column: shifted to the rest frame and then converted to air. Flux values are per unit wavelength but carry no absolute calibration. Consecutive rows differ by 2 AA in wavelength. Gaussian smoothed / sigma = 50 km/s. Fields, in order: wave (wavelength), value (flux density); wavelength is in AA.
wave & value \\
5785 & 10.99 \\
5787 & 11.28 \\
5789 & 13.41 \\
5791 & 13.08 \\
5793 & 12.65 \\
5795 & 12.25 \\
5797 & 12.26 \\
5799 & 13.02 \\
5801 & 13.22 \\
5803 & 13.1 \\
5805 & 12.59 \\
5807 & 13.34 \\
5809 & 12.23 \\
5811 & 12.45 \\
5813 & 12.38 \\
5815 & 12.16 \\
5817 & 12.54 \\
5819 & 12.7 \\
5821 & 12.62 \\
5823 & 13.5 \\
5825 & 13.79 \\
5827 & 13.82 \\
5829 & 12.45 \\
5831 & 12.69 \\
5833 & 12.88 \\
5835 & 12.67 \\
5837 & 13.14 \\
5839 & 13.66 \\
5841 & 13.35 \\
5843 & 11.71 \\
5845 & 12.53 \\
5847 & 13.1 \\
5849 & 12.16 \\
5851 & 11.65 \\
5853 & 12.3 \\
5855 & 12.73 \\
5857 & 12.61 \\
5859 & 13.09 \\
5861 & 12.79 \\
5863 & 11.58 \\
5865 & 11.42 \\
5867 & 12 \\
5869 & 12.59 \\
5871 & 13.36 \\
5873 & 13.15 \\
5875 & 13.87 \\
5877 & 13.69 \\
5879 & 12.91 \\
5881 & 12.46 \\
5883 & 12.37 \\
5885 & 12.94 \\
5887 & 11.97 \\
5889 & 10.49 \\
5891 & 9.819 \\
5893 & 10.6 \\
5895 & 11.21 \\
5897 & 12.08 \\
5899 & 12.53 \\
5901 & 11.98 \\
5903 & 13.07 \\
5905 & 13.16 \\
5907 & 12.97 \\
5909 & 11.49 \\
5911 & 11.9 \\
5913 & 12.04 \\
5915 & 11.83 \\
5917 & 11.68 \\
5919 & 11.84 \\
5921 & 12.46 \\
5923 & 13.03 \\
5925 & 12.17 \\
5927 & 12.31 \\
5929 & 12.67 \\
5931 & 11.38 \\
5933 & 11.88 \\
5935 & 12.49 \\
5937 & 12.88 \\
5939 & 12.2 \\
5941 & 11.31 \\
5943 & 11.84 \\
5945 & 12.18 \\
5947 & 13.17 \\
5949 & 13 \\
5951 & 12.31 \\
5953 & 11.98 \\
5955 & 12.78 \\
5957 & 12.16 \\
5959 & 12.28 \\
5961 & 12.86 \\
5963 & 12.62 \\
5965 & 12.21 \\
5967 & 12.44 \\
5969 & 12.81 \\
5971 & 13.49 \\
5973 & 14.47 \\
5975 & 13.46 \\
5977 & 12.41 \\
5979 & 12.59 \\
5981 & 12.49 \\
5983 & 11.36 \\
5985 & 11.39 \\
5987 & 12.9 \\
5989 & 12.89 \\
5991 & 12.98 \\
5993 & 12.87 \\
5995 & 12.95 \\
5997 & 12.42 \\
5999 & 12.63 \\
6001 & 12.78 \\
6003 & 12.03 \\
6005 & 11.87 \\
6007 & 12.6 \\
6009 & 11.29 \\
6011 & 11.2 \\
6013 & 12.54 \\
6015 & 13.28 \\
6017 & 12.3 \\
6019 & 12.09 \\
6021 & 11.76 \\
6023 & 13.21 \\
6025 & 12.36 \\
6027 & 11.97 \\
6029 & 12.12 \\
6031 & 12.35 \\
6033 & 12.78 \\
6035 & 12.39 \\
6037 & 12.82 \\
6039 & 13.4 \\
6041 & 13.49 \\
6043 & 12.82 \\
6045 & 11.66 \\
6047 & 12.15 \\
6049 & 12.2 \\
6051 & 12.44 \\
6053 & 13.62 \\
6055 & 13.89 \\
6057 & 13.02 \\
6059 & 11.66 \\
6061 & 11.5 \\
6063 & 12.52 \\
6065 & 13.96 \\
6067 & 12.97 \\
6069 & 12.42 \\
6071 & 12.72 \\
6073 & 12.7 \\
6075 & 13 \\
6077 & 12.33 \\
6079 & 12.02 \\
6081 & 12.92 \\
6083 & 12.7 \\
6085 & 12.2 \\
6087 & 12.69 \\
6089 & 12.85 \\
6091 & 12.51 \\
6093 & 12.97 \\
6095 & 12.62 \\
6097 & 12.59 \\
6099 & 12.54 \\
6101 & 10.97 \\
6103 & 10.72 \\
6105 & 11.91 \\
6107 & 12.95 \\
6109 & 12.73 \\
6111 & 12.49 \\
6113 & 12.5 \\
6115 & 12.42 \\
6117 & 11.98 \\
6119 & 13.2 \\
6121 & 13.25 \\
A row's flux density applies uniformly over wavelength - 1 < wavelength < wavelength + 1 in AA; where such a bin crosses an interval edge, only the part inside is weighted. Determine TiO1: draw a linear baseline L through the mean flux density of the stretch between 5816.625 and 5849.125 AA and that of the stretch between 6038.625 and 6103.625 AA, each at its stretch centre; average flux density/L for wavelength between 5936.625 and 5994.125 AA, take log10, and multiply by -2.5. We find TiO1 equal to 0.01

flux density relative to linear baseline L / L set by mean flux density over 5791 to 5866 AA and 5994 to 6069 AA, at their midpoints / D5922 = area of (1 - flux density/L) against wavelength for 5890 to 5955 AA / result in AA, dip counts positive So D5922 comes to 2.5 AA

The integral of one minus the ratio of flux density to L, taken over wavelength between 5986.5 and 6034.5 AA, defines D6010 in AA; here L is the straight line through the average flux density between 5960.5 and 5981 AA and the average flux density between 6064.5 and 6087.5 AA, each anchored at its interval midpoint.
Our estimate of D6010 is 1.5 AA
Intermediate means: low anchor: 12.9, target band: 12.4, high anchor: 12.7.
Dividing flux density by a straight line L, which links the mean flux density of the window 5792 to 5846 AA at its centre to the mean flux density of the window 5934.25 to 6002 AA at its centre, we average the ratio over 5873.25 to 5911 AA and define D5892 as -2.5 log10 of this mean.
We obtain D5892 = 0.04 mag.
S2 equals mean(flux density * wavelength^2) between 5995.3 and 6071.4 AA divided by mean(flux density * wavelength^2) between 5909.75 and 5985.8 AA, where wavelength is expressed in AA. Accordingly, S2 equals 1.04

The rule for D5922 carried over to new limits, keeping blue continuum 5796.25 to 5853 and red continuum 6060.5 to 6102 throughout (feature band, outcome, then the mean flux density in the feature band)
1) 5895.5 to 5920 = 1.0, 12.2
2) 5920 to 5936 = 0.5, 12.3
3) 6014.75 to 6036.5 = 0.4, 12.4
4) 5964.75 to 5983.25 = -0.3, 12.9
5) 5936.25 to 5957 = 0.5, 12.3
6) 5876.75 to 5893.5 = 1.1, 11.9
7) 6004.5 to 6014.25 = 0.5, 11.9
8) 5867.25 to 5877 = -0.4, 13.2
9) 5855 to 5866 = 0.3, 12.3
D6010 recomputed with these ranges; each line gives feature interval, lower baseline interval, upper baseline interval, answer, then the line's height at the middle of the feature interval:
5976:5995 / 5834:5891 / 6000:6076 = 0.1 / 12.5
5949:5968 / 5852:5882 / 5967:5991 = 0.5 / 12.7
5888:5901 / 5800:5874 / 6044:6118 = 1.5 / 12.7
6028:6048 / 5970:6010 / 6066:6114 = -0.1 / 12.5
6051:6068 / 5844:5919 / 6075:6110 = -0.7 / 12.4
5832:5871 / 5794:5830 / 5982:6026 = 0.5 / 12.7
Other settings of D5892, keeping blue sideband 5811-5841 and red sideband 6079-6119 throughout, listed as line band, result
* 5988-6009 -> 0.004 mag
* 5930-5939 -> 0.048 mag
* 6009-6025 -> 0.024 mag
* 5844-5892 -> 0.038 mag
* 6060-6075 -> -0.022 mag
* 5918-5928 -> 0.032 mag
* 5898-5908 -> 0.003 mag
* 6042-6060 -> -0.010 mag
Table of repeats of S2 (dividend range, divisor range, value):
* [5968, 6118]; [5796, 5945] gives 1.07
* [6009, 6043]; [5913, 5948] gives 1.06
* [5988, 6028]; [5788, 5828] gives 1.03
